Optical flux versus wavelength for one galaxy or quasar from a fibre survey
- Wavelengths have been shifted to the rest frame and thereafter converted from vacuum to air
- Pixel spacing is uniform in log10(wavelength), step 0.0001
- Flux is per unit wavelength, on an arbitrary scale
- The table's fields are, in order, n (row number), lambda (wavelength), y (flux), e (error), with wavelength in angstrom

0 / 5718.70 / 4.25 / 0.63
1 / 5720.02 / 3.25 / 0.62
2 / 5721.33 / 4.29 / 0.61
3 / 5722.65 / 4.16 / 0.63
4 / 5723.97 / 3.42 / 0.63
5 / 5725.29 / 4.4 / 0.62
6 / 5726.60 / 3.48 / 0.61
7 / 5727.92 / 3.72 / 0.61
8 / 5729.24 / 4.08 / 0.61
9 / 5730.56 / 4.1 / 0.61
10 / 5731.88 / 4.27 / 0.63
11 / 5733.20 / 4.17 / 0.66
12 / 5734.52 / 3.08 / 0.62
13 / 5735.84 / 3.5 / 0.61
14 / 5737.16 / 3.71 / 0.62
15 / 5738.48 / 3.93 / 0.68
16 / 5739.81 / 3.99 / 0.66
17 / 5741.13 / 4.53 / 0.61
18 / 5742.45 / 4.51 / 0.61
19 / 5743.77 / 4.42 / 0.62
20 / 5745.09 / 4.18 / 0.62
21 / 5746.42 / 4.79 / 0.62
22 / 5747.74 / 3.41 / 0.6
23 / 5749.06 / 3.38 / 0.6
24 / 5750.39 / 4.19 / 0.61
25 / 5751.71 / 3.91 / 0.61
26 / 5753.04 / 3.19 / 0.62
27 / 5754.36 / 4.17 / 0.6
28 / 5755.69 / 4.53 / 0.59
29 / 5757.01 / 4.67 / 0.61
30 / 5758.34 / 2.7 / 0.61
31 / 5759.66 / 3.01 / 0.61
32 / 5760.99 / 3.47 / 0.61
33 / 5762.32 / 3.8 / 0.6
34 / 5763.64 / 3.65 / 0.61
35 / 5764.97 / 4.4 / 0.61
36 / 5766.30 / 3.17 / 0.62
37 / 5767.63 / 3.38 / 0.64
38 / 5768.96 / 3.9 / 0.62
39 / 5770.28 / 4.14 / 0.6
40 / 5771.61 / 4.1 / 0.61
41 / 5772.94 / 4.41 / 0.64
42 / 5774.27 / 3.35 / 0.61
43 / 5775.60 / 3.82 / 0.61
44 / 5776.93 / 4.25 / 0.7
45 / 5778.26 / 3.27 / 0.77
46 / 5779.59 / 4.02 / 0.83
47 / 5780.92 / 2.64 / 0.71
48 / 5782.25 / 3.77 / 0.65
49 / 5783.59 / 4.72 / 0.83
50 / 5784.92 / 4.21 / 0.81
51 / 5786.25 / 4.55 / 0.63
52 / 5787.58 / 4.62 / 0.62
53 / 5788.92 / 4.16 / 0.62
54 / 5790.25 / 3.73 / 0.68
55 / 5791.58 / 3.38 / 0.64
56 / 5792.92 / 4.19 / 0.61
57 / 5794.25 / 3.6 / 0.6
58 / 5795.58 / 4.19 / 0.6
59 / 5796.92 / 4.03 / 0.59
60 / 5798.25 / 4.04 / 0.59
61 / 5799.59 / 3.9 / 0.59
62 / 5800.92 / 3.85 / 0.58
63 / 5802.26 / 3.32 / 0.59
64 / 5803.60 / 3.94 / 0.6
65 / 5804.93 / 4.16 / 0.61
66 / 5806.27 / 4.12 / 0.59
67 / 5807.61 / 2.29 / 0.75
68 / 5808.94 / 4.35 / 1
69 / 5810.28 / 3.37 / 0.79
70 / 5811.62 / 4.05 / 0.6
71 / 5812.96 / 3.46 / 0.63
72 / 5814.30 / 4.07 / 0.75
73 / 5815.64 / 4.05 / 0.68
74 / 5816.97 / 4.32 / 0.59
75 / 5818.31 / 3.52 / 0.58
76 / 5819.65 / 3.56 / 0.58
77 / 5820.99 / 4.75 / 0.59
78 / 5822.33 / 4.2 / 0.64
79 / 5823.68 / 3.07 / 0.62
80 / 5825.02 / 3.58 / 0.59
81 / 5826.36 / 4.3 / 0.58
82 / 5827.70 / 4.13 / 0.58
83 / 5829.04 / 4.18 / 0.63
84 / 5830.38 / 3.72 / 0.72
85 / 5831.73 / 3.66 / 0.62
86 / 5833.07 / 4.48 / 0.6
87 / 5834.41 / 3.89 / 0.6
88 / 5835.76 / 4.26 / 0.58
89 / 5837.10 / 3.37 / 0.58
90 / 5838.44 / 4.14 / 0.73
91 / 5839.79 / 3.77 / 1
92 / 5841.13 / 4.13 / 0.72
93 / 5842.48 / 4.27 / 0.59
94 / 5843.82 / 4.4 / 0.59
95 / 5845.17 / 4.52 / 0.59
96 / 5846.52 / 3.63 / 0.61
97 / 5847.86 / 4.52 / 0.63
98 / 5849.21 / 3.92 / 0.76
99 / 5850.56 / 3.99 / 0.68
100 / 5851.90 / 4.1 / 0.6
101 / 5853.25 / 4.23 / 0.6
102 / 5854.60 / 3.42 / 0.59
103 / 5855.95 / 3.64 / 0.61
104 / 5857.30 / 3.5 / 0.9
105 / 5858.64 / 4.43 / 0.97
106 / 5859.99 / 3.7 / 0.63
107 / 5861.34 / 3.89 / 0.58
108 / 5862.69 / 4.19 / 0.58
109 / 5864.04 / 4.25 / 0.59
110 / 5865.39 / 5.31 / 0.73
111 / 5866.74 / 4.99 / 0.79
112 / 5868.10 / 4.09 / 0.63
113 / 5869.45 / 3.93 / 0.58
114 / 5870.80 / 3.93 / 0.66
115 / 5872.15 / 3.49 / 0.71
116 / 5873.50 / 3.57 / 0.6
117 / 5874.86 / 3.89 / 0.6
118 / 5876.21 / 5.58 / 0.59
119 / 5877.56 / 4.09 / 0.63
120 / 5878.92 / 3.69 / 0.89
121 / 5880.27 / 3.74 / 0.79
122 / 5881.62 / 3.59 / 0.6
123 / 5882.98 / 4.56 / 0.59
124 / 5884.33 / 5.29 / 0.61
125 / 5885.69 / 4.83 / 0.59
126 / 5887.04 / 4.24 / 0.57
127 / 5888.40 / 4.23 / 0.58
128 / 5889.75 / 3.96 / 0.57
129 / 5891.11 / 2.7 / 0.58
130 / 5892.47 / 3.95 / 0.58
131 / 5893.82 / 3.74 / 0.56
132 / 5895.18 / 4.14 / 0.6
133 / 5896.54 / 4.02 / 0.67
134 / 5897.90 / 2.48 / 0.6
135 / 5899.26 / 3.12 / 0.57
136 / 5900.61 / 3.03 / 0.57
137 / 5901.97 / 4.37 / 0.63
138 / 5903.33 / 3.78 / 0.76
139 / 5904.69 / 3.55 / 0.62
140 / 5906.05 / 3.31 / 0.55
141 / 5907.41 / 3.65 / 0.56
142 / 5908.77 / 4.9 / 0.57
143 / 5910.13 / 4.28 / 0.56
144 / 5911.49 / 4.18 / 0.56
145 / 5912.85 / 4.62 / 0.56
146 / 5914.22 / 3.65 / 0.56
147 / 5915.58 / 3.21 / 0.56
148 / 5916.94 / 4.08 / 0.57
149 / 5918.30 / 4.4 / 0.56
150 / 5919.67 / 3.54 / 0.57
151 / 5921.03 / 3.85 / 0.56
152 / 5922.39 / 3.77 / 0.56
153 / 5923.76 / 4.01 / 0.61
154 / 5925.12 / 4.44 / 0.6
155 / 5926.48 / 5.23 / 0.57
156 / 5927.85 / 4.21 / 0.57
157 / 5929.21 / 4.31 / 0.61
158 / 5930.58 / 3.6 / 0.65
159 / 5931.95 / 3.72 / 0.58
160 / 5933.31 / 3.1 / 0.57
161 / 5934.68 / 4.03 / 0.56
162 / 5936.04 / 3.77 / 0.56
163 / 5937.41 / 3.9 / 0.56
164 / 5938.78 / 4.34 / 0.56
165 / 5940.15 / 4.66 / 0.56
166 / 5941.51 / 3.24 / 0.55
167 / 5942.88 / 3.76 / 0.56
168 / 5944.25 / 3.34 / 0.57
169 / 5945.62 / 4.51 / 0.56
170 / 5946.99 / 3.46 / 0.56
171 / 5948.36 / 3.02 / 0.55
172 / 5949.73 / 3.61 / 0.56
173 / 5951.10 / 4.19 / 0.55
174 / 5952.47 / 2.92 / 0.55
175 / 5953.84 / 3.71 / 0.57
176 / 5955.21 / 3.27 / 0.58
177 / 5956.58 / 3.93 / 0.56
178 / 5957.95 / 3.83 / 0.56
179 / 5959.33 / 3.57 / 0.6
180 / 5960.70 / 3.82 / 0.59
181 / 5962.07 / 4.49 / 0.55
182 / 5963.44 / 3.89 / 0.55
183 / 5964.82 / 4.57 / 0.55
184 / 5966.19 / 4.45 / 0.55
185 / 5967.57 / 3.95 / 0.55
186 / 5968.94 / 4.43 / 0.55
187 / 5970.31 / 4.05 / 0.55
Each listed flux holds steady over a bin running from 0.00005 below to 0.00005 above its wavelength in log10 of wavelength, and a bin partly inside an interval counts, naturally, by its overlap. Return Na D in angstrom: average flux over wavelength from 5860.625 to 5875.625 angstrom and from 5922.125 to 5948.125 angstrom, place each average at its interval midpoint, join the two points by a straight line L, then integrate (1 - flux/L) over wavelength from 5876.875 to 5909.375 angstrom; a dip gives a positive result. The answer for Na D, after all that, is 1.6 angstrom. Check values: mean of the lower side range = 4.14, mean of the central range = 3.87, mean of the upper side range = 3.95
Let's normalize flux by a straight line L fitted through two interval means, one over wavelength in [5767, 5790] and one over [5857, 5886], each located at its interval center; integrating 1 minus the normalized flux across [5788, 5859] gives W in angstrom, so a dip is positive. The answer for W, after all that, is 2.7 angstrom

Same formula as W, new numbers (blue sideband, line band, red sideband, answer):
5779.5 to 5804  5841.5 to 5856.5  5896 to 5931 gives -0.5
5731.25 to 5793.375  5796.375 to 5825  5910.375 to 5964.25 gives 0.5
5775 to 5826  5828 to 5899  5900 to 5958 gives -3.1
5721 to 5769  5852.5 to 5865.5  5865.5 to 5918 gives -0.2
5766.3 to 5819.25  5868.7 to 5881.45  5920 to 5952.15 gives -0.3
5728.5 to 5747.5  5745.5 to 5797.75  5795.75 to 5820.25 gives 1.0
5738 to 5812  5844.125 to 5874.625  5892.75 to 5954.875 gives -1.6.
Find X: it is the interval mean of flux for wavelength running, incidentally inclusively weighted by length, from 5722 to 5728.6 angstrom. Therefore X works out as 3.84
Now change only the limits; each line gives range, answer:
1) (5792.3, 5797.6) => 4.01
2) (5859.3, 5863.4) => 3.93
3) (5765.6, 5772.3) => 3.74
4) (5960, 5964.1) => 4.07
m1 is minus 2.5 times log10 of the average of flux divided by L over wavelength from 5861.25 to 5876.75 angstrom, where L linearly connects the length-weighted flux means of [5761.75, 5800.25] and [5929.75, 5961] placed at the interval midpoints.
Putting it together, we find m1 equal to -0.12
